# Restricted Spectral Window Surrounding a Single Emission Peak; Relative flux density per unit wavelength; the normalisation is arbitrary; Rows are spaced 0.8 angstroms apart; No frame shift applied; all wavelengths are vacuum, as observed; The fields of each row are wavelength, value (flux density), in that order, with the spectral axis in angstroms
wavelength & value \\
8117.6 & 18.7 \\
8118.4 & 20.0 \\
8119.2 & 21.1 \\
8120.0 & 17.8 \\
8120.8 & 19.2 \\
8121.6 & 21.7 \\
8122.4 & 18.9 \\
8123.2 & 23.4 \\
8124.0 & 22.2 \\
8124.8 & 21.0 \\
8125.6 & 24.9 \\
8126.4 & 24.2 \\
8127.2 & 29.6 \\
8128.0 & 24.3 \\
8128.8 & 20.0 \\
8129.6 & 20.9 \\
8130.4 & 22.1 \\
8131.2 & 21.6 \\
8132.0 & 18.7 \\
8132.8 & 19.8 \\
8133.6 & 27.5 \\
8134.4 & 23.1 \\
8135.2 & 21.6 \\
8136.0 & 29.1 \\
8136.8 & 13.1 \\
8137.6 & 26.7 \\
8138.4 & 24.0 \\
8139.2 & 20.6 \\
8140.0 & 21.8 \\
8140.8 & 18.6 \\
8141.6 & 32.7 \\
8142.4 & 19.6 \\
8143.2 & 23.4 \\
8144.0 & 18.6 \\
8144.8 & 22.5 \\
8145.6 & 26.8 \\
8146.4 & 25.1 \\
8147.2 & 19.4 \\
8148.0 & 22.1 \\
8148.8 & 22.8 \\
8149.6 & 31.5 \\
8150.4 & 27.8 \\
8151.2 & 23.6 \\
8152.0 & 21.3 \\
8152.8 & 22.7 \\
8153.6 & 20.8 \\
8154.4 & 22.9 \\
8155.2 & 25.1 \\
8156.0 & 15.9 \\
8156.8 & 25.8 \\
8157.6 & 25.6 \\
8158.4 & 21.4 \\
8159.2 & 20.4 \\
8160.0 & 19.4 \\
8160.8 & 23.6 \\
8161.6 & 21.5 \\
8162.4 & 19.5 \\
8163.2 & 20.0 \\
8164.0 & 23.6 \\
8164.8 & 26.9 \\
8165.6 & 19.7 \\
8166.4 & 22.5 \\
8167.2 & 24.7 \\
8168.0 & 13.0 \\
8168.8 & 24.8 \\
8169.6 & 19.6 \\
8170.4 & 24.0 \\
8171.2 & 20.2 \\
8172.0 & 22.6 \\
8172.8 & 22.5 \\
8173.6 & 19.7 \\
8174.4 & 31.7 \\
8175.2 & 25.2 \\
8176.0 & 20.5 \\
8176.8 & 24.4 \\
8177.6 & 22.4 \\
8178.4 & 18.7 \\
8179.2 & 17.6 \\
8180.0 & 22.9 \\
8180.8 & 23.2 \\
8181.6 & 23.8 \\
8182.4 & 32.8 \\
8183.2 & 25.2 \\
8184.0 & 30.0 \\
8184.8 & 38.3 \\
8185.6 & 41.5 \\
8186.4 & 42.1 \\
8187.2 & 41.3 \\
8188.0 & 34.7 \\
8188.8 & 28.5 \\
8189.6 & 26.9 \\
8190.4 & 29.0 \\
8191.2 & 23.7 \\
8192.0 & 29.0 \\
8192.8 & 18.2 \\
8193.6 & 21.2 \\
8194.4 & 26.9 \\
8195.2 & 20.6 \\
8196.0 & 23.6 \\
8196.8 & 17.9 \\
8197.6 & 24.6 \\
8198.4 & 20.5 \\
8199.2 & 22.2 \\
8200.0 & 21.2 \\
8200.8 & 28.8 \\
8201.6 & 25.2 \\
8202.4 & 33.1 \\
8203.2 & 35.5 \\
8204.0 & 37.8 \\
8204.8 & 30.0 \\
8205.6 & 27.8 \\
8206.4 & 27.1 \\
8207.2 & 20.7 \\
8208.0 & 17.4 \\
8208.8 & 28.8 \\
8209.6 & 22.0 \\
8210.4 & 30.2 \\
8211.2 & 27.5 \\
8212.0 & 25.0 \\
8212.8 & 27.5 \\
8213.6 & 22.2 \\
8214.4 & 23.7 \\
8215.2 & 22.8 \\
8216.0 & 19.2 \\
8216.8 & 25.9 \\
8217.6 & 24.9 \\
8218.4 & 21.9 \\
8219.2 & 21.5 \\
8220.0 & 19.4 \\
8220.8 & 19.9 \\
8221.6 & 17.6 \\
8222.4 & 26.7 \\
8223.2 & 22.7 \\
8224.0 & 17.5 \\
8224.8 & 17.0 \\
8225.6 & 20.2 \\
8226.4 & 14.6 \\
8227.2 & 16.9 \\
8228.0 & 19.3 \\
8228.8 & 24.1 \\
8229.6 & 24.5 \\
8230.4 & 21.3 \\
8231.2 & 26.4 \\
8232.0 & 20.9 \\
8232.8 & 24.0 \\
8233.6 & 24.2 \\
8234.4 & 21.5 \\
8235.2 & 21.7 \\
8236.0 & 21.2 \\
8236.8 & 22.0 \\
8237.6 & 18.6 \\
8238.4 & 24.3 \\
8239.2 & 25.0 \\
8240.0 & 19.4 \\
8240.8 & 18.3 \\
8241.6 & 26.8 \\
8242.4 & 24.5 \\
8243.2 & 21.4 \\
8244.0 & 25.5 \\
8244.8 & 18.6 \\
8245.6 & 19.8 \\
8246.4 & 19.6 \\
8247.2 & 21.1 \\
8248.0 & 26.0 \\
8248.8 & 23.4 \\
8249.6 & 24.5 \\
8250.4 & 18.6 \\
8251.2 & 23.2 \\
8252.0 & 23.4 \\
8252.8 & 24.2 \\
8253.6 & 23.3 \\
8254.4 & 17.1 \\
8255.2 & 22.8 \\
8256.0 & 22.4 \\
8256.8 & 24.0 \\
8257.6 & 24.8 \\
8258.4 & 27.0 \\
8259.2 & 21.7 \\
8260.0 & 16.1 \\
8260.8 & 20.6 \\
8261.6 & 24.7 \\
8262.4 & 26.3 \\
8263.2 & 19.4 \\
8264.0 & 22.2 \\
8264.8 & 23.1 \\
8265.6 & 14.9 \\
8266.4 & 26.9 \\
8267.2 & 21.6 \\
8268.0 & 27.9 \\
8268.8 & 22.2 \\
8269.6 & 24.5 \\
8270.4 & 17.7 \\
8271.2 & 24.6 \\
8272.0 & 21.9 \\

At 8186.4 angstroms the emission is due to [S II] 6716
